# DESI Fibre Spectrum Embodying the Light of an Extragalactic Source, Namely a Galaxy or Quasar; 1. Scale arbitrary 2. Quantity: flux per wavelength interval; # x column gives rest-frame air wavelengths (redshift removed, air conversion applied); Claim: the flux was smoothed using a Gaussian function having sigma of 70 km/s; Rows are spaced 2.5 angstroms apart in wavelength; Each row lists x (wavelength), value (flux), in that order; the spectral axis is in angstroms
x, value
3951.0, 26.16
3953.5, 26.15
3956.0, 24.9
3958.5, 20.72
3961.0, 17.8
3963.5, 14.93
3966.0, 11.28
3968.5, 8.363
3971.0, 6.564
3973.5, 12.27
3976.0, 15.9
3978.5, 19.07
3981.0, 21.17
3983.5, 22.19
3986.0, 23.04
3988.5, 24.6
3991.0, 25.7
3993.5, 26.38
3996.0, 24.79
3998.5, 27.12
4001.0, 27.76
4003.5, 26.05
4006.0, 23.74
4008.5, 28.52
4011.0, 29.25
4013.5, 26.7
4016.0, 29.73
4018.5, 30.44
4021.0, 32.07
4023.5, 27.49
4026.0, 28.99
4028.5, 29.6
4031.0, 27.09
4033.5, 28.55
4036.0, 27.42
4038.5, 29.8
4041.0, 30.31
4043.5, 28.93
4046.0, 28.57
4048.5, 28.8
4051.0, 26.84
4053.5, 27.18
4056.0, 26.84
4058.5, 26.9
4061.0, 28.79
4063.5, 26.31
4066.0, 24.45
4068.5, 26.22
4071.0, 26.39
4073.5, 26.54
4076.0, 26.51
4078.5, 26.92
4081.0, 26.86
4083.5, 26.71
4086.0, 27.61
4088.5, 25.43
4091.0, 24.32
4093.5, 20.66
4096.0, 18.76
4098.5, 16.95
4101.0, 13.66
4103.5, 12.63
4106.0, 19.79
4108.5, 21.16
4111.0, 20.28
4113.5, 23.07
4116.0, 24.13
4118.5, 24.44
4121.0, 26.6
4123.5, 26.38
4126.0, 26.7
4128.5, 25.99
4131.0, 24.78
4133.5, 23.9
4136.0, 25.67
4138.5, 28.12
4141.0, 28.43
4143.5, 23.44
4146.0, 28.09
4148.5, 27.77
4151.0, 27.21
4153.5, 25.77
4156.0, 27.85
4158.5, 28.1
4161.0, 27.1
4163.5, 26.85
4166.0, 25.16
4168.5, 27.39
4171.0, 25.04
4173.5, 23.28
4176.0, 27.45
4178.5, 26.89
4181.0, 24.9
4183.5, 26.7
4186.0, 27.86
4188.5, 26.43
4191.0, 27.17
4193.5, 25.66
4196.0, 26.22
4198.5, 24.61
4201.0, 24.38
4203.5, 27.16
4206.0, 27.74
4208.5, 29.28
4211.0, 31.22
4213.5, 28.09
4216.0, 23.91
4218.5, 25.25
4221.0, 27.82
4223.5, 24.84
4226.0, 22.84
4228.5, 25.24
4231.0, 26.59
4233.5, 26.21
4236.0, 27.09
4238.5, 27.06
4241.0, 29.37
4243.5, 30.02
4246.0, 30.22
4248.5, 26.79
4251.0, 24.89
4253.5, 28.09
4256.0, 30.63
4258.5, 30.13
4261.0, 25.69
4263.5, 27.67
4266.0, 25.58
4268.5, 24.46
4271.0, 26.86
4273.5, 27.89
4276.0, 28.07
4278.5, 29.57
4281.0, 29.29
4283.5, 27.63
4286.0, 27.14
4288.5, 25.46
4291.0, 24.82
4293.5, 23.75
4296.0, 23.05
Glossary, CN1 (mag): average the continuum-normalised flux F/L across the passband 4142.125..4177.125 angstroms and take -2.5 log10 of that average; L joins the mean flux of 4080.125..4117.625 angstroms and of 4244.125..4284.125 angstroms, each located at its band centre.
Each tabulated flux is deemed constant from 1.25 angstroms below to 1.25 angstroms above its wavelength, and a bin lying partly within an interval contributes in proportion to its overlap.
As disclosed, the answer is -0.12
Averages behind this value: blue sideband 21.4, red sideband 27.8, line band 26.5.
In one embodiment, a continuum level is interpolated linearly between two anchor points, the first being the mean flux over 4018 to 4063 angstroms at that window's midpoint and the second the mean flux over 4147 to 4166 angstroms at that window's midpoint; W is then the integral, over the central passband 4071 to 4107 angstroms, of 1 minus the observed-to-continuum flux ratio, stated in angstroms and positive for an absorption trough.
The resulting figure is 7.0 angstroms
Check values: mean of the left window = 28.5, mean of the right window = 27.1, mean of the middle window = 22.5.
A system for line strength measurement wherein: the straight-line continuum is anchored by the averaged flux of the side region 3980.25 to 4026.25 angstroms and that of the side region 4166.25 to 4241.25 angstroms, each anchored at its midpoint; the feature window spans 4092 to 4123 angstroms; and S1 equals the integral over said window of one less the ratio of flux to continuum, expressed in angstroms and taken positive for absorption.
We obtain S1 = 7.19 angstroms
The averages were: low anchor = 26.6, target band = 20.4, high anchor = 26.4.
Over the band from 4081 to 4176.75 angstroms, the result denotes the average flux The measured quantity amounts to 24.4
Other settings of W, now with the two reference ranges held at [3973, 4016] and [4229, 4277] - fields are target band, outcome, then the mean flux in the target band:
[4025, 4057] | -4.7 angstroms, 28.4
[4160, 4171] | 0.0 angstroms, 26.4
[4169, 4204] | 0.9 angstroms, 26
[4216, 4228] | 0.9 angstroms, 25.1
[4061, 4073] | -0.5 angstroms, 26.2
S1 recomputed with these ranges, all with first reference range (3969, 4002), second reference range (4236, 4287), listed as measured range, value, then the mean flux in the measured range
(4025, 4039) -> -4.1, 28.5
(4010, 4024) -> -4.9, 29.4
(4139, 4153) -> -1.1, 27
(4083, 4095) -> -0.6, 24.7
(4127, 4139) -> -0.5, 25.6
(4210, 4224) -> -0.1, 26.9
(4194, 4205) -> 0.3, 25.6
